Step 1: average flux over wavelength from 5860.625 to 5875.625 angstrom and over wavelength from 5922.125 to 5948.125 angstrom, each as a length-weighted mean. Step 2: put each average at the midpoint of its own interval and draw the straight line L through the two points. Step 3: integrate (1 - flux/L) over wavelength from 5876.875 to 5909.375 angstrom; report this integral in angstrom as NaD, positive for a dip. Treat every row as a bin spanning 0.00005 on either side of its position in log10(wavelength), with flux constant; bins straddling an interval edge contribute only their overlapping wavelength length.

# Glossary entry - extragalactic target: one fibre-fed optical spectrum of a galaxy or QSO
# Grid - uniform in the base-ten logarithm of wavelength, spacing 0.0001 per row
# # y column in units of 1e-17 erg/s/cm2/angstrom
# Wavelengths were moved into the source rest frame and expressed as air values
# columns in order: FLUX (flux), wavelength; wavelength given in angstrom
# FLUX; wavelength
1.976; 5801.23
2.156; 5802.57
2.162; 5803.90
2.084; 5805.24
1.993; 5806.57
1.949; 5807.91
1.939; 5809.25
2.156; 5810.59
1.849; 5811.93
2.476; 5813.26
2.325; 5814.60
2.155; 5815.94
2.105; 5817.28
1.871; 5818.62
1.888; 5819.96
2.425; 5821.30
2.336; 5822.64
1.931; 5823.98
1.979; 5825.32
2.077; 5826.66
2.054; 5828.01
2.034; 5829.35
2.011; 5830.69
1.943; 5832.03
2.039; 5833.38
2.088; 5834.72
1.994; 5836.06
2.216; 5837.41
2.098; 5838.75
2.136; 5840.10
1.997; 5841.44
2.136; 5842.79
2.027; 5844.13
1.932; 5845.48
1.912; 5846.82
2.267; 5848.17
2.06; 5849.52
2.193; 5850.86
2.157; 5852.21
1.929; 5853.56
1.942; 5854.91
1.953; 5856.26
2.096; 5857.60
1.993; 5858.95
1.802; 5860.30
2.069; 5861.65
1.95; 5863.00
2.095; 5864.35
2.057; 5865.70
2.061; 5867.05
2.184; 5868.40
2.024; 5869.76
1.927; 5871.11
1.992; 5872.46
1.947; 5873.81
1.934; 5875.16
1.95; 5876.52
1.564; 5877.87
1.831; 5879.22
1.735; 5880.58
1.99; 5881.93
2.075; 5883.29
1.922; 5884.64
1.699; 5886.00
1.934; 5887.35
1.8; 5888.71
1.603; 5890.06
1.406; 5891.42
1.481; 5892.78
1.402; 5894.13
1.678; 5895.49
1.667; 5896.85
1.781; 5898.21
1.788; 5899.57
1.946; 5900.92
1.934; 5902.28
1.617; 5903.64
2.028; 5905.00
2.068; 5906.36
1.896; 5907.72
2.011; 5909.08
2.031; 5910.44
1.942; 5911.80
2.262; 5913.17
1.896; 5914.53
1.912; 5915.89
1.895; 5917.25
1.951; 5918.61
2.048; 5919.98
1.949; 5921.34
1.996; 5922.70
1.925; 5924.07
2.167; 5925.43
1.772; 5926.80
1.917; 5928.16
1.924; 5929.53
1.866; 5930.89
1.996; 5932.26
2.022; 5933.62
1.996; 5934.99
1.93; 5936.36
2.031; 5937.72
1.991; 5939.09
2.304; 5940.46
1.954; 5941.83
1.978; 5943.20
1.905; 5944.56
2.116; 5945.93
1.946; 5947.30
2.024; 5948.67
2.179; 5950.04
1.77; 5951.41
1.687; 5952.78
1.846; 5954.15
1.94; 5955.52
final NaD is 3.6 angstrom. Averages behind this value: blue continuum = 2.02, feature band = 1.78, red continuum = 1.99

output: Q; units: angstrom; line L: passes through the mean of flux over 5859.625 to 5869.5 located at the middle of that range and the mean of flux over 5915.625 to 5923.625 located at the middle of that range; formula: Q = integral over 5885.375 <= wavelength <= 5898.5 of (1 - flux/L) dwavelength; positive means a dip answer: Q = 2.3 angstrom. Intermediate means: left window 2.03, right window 1.96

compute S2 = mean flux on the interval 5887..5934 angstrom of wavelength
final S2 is 1.87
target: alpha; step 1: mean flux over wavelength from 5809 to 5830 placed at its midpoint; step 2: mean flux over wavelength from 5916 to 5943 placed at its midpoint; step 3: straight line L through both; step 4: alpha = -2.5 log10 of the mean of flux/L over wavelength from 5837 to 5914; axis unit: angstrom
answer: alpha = 0.06 mag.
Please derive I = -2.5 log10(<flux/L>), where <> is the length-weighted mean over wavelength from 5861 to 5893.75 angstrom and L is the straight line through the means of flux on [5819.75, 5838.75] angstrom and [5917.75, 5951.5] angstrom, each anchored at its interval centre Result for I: 0.09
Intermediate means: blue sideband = 2.08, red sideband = 1.99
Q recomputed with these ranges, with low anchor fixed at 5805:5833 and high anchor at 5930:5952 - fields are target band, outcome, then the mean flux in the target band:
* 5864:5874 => 0.0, 2.04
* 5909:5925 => 0.2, 1.99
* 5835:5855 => -0.1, 2.07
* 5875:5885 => 0.8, 1.87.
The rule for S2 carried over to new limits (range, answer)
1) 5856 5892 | 1.91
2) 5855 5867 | 2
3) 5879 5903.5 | 1.75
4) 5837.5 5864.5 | 2.04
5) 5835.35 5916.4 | 1.93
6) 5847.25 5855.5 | 2.09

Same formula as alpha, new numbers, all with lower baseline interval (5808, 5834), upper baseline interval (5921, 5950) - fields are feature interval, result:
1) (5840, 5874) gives 0.011 mag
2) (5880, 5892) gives 0.131 mag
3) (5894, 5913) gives 0.084 mag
